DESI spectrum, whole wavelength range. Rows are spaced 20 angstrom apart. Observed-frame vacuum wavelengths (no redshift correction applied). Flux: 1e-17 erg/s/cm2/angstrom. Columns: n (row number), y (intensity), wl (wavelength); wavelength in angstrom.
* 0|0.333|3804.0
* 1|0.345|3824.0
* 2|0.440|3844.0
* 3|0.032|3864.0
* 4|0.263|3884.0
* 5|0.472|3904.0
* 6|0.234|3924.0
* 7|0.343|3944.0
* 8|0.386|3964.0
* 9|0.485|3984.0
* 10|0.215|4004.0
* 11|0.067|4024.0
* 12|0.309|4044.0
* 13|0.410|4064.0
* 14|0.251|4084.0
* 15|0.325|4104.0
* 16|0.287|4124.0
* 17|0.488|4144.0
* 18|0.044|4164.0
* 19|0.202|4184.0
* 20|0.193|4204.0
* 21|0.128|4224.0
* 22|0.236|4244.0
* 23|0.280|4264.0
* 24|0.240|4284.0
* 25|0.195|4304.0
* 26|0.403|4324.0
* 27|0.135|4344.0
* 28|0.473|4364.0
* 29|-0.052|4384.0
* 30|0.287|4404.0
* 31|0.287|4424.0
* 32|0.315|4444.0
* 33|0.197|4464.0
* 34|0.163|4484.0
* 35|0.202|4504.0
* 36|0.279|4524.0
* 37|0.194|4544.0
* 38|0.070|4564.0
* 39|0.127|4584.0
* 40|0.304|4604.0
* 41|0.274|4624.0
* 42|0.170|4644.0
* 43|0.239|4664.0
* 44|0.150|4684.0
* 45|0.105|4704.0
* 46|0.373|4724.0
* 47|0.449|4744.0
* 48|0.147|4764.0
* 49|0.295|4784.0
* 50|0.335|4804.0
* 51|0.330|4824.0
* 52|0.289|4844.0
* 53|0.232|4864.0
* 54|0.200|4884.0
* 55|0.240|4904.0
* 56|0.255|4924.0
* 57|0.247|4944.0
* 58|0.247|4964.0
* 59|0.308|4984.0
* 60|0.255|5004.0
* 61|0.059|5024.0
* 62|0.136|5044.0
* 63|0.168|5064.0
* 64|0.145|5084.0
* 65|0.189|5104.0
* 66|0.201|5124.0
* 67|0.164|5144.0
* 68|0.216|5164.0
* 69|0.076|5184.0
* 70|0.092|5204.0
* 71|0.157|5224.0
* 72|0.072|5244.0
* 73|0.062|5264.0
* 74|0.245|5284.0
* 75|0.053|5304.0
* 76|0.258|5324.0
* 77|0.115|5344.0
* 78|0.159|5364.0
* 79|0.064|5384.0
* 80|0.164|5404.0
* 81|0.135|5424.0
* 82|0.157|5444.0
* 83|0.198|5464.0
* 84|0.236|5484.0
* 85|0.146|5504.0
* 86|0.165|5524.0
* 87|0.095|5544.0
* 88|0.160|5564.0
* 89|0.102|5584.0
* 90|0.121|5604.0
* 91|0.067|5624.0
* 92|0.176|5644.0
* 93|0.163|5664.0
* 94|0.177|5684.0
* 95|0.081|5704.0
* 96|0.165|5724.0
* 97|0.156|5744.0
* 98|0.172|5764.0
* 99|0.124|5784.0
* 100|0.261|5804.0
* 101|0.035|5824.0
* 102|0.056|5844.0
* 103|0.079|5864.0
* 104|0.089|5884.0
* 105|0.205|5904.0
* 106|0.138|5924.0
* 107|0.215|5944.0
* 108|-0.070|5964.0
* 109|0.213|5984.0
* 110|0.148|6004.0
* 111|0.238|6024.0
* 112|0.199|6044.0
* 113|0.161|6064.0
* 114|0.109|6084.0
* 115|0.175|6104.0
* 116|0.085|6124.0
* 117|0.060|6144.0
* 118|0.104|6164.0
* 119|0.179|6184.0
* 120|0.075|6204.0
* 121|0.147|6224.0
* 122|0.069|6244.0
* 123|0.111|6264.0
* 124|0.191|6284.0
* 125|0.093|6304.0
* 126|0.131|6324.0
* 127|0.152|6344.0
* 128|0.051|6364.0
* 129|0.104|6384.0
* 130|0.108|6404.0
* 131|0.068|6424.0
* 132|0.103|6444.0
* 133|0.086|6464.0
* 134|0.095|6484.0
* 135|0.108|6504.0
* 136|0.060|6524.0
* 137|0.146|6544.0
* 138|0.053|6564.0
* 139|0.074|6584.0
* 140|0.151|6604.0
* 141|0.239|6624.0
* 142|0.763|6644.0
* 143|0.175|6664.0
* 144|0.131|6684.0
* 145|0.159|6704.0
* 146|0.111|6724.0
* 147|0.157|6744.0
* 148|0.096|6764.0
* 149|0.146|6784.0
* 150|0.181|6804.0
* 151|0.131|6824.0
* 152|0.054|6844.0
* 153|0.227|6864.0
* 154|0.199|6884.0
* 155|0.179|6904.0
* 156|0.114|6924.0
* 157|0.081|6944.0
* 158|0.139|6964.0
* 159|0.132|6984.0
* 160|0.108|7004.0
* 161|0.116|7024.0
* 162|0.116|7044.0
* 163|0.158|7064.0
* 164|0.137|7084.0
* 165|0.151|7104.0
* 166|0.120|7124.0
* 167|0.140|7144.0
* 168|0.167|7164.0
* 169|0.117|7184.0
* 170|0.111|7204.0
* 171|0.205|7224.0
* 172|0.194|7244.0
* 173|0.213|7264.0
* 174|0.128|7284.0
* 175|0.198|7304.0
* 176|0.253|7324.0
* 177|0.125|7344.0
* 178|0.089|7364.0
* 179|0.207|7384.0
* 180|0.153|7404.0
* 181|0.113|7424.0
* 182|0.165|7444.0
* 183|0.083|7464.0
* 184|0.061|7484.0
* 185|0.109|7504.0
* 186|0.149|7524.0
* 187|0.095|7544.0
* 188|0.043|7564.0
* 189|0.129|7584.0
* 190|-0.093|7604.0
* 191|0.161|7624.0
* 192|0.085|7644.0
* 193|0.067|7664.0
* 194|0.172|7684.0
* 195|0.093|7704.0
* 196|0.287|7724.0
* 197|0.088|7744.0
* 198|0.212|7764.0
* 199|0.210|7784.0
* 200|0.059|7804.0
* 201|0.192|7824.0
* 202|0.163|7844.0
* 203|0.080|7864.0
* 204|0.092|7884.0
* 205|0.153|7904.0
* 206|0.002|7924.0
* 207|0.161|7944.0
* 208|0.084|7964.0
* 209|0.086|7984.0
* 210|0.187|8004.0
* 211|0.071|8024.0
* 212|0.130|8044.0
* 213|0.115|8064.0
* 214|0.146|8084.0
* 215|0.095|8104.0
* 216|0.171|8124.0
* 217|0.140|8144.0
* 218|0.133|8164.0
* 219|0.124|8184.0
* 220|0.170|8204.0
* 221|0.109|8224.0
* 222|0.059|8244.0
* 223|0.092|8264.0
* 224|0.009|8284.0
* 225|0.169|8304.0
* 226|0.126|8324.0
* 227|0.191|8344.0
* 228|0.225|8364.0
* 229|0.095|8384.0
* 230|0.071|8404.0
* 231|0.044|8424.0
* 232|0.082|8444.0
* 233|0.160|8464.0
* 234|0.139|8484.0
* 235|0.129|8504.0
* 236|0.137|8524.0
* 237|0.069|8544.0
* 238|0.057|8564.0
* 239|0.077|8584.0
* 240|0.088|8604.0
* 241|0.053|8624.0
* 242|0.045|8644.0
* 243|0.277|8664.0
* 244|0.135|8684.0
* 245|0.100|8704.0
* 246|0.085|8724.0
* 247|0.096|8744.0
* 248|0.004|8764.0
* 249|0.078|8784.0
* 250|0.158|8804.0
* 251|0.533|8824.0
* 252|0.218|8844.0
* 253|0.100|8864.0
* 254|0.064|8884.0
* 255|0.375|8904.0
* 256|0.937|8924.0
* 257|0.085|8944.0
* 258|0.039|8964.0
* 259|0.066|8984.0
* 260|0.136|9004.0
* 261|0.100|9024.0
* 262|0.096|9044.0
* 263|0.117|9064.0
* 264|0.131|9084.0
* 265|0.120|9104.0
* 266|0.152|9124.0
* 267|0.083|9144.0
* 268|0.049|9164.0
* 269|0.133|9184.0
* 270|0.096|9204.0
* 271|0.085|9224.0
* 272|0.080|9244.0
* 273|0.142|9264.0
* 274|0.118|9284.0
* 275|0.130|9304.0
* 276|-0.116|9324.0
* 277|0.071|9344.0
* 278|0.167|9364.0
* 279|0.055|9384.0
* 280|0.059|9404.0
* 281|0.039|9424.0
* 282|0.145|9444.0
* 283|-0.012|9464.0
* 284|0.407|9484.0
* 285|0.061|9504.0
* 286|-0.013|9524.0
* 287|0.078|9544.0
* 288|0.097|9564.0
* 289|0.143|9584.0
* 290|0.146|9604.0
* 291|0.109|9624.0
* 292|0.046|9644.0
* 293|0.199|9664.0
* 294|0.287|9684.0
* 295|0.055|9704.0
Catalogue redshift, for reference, 0.780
